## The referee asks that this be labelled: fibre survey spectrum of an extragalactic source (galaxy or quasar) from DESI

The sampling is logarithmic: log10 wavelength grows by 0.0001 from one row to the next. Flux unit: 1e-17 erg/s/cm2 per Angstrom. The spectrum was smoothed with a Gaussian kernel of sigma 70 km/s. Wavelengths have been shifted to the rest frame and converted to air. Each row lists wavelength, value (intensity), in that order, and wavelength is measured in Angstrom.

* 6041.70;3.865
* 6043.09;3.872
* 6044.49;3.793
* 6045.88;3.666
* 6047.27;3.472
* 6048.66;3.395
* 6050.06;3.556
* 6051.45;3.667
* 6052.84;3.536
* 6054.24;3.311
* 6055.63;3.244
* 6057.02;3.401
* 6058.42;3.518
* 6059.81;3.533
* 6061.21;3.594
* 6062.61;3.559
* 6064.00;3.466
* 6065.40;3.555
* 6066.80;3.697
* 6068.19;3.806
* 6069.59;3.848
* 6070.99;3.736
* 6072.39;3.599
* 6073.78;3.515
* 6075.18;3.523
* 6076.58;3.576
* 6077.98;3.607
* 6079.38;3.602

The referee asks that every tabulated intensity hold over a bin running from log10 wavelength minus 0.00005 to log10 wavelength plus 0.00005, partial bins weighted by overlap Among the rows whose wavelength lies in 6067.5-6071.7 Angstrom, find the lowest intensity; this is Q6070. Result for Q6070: 3.736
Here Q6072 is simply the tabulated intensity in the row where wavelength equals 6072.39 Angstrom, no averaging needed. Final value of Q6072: 3.599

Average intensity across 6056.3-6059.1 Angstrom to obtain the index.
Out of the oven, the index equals 3.46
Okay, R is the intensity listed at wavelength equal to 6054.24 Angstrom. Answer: 3.311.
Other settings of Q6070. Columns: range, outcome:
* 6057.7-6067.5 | 3.466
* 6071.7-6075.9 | 3.515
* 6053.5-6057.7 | 3.244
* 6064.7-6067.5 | 3.555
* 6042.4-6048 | 3.472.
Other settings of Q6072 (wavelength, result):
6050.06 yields 3.556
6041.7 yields 3.865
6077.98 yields 3.607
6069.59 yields 3.848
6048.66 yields 3.395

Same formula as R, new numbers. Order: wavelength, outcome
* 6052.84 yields 3.536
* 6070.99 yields 3.736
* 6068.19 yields 3.806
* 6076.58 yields 3.576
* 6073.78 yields 3.515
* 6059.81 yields 3.533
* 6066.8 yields 3.697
